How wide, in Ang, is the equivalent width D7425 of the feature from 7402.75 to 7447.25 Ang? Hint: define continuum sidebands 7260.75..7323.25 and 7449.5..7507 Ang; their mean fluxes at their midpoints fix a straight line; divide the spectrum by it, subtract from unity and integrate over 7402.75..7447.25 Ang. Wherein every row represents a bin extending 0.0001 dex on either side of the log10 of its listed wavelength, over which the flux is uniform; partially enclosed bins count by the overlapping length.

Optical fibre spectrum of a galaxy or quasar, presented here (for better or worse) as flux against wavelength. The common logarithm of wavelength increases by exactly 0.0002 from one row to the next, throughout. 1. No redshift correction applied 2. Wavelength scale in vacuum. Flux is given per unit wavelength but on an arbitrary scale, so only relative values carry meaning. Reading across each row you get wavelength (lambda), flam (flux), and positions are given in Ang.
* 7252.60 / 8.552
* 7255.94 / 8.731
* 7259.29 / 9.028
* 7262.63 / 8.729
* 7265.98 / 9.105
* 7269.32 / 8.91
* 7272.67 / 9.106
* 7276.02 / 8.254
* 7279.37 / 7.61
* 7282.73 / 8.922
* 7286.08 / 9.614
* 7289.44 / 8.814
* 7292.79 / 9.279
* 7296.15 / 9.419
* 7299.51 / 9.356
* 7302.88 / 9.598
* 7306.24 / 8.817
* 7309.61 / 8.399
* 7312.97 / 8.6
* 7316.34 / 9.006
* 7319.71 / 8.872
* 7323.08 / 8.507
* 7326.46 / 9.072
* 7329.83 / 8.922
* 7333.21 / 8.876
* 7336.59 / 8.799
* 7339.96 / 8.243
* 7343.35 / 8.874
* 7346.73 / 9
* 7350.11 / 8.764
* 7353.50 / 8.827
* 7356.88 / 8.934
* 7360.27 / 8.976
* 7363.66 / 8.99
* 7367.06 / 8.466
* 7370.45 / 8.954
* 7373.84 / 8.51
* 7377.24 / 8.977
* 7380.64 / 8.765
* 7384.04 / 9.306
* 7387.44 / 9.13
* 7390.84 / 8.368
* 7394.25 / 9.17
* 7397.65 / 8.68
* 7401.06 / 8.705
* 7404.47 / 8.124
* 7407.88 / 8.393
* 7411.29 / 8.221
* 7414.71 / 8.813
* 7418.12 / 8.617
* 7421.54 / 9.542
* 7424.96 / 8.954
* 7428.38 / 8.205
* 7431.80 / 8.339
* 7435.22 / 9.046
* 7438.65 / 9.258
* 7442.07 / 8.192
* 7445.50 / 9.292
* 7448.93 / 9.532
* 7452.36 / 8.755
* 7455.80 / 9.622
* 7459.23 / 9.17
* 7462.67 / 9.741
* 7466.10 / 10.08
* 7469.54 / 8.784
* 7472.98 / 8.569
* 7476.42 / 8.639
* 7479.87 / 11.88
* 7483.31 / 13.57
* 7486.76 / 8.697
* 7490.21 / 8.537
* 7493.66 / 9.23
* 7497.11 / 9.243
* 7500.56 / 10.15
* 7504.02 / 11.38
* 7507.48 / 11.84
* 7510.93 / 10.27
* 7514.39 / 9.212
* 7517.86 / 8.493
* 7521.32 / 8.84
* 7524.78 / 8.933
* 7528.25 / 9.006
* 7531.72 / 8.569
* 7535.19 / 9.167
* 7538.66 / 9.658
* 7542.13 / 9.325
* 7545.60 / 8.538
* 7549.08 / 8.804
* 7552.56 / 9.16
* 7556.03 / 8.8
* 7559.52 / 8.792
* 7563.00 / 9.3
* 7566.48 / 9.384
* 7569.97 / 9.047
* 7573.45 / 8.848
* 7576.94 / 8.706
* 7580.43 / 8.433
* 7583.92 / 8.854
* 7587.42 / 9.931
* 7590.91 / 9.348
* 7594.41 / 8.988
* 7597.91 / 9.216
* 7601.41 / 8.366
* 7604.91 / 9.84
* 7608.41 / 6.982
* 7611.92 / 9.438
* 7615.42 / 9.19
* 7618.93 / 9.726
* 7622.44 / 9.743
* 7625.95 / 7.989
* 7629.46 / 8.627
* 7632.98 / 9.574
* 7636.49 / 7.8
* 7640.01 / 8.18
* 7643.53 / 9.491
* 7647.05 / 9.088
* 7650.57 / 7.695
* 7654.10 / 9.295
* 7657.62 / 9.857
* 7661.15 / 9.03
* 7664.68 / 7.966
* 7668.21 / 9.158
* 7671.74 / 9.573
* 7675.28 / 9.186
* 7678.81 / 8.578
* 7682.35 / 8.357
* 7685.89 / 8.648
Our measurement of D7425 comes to 3.9 Ang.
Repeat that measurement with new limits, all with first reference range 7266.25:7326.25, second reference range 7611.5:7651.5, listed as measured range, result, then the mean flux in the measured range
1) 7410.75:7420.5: 0.3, 8.65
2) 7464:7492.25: -3.0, 9.84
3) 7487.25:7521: -3.2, 9.73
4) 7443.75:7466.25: -1.3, 9.41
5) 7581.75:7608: -0.6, 9.09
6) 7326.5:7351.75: 0.3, 8.8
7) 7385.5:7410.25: 0.7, 8.65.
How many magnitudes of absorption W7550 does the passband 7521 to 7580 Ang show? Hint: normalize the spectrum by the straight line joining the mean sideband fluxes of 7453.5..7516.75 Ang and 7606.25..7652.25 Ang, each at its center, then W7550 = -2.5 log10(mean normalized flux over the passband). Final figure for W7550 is 0.046 mag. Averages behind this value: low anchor 9.9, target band 8.98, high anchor 8.75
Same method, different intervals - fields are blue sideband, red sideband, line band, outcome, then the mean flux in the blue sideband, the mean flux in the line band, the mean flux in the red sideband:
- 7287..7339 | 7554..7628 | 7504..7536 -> -0.06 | 8.96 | 9.48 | 9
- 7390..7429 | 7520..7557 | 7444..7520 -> -0.11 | 8.67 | 9.76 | 8.99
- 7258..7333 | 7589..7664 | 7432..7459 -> -0.02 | 8.91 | 9.06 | 8.92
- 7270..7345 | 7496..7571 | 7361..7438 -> 0.04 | 8.86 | 8.75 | 9.36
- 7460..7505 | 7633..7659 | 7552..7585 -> 0.04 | 9.85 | 8.93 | 8.81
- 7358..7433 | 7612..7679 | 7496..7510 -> -0.21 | 8.74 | 10.7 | 8.96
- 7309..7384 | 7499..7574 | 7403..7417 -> 0.07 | 8.81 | 8.4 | 9.35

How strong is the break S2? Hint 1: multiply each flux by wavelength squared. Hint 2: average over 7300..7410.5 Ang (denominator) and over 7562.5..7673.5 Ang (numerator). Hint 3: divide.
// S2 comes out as 1.09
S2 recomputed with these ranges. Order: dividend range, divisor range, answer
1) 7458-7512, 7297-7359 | 1.18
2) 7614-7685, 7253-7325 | 1.10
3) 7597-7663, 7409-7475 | 1.04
